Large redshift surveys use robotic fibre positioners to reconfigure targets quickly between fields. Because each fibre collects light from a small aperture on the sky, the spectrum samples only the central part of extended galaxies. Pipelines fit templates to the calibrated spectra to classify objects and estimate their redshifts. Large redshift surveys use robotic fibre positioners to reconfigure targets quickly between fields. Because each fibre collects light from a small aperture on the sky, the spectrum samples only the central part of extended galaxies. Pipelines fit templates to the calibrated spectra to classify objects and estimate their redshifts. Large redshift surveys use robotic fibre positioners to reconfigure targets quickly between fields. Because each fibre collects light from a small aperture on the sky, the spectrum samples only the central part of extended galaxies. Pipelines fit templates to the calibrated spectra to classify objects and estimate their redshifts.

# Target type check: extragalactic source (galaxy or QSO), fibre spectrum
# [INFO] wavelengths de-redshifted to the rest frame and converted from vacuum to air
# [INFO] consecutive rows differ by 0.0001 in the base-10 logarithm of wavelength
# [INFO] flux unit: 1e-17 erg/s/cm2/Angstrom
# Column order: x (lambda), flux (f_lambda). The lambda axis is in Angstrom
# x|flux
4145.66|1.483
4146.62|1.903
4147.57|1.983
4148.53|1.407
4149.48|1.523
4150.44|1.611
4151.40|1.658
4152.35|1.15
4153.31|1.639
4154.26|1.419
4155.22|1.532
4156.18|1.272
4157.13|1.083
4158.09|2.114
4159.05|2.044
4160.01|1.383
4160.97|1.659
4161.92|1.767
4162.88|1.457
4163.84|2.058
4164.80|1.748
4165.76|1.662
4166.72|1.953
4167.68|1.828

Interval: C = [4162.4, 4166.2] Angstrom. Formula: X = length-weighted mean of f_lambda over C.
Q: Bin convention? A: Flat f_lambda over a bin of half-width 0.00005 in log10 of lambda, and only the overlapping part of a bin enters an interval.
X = 1.73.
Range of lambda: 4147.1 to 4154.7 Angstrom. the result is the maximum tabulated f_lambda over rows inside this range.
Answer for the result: 1.983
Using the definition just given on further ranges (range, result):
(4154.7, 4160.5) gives 2.114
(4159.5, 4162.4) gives 1.767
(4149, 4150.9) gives 1.611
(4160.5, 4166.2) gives 2.058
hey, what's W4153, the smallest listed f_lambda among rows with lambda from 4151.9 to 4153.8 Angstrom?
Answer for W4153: 1.15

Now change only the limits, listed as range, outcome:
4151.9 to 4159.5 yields 1.083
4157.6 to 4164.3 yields 1.383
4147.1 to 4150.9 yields 1.407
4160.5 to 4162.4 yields 1.659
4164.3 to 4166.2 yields 1.662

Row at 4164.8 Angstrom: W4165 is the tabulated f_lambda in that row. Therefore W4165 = 1.748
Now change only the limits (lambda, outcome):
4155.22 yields 1.532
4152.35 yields 1.15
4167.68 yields 1.828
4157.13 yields 1.083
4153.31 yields 1.639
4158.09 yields 2.114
